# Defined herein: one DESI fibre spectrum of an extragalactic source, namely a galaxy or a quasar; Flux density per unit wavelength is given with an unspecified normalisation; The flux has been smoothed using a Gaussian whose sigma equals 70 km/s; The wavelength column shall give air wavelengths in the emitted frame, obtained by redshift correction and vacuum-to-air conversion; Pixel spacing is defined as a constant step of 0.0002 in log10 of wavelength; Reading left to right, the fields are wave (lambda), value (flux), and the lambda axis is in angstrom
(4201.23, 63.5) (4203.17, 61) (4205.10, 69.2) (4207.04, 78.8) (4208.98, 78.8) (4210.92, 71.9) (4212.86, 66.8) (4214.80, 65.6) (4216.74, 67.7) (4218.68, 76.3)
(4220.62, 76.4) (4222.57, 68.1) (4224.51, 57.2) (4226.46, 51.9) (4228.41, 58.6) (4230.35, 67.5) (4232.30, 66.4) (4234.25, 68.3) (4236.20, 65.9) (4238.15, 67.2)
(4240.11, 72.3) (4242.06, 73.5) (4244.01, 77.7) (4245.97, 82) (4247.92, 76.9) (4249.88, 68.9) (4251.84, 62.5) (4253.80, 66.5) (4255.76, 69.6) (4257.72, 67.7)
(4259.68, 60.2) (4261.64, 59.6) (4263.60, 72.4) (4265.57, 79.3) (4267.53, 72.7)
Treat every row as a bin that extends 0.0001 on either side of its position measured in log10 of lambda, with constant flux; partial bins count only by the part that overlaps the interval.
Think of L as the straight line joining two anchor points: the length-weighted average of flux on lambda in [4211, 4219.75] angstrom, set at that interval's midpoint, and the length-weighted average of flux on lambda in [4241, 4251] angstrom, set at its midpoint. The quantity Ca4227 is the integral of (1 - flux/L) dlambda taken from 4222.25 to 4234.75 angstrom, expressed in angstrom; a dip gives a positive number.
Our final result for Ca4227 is 1.7 angstrom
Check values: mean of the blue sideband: 69.5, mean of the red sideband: 75.6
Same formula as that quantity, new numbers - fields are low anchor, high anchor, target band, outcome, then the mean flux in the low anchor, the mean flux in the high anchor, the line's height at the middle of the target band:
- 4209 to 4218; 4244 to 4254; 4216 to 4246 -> 1.1 angstrom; 69.4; 72.3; 70.9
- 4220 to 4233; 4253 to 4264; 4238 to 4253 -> -1.9 angstrom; 63.3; 65.7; 64.7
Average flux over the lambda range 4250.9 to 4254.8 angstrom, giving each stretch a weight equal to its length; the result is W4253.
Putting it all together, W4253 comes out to 64.5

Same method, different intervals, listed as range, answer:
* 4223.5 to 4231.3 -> 58.9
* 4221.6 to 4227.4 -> 59.1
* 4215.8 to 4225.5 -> 69.1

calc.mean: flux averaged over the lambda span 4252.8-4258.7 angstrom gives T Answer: 67.9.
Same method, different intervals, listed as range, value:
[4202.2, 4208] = 69.7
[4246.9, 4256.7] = 68.9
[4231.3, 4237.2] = 66.9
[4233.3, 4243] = 69.4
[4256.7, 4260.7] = 64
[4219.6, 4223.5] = 72.3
